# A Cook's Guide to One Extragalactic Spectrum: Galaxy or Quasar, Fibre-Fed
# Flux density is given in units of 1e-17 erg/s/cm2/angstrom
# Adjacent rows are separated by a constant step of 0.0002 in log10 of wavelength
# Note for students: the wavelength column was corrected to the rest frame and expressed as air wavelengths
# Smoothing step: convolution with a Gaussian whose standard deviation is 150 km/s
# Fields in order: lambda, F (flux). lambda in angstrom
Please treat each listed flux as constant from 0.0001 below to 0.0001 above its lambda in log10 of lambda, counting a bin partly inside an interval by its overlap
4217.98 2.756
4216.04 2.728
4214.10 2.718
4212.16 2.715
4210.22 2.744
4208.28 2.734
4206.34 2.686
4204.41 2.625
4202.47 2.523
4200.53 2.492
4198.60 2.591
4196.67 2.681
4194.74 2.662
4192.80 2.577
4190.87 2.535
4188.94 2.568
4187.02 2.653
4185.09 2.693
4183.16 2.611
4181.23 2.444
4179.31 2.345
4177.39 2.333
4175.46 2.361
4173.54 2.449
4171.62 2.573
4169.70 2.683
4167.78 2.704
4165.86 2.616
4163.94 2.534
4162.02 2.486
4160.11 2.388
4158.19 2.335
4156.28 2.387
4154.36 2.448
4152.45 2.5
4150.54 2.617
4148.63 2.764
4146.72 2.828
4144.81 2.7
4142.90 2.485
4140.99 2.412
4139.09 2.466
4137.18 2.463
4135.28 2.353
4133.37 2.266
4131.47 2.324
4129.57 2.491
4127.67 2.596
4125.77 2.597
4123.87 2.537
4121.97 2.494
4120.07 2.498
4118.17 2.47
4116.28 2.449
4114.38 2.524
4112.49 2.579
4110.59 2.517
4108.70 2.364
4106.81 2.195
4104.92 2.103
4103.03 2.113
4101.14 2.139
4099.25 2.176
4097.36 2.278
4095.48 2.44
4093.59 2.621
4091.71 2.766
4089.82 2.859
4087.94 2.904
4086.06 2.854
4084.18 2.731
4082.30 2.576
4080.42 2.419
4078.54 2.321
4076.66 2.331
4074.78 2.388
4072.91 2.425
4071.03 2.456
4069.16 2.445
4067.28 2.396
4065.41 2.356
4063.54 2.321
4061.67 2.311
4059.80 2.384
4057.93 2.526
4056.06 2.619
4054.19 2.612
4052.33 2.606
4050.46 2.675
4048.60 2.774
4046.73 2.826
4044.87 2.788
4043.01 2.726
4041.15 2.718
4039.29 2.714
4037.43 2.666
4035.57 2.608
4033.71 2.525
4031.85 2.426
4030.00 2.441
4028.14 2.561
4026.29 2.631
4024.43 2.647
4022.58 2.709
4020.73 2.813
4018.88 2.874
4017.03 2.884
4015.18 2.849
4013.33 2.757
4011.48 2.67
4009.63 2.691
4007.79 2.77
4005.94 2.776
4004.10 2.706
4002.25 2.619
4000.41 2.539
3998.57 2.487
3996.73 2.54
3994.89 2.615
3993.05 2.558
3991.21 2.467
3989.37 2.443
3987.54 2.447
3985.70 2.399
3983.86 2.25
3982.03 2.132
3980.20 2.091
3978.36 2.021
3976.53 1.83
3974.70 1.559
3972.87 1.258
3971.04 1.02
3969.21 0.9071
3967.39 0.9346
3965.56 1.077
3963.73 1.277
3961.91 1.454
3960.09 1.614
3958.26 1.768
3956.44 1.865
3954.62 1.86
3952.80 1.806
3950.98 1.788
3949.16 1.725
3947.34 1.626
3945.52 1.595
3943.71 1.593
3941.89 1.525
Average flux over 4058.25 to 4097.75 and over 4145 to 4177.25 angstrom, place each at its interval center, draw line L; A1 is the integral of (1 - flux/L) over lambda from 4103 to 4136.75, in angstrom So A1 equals 1.3 angstrom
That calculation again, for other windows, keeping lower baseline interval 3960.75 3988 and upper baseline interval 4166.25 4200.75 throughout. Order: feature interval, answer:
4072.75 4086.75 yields -2.7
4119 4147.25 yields -2.0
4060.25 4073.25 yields -2.2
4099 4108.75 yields 0.2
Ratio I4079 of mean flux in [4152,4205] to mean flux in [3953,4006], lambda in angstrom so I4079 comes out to 1.3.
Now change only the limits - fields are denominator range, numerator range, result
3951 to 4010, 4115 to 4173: 1.25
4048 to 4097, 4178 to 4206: 1.01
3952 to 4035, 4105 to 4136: 1.10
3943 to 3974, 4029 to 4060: 1.78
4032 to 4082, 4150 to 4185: 0.98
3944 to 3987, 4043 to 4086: 1.53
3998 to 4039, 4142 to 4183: 0.95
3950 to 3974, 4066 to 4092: 1.78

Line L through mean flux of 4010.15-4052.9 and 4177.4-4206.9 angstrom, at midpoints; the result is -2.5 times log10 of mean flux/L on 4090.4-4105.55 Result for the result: 0.13 mag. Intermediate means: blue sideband 2.69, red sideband 2.57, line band 2.35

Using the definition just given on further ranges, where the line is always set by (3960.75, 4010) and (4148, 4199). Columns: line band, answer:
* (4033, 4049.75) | -0.22 mag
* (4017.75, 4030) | -0.24 mag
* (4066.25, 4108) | -0.06 mag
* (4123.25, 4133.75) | -0.02 mag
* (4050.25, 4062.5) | -0.13 mag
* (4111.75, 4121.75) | -0.05 mag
